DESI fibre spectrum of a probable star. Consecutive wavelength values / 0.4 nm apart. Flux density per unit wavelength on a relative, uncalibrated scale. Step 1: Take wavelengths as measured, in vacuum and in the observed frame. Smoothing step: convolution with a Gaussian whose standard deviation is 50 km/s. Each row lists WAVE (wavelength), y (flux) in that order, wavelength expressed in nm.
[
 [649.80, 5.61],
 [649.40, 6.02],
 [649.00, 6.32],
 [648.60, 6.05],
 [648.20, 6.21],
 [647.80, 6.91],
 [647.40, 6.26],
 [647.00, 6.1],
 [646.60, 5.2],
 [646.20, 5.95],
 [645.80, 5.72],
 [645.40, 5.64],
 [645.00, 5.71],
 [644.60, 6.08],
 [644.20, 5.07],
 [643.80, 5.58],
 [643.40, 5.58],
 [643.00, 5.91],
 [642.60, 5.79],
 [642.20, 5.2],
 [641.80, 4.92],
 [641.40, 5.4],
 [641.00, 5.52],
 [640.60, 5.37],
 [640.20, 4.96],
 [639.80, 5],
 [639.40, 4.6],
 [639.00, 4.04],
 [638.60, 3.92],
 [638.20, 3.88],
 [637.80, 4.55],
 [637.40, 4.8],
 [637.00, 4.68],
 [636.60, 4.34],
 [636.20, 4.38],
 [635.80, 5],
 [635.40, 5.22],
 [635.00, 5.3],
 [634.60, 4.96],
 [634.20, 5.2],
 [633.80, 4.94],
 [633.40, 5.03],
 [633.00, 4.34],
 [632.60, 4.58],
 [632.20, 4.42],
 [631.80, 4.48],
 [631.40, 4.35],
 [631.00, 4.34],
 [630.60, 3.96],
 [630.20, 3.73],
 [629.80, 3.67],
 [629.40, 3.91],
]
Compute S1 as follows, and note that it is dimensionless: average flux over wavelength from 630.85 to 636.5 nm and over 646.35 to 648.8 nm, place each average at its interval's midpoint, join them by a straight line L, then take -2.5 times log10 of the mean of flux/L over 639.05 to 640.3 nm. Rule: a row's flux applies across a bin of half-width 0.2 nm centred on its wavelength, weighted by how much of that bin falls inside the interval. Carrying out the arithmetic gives 0.13 mag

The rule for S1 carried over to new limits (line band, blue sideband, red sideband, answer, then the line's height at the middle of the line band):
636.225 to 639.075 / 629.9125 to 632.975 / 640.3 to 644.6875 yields 0.14 mag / 4.93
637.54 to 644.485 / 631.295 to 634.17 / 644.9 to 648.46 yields 0.09 mag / 5.43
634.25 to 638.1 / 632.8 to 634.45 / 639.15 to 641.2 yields 0.03 mag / 4.95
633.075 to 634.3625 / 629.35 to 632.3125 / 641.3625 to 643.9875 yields -0.12 mag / 4.44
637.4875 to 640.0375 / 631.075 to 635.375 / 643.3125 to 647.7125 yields 0.19 mag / 5.21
